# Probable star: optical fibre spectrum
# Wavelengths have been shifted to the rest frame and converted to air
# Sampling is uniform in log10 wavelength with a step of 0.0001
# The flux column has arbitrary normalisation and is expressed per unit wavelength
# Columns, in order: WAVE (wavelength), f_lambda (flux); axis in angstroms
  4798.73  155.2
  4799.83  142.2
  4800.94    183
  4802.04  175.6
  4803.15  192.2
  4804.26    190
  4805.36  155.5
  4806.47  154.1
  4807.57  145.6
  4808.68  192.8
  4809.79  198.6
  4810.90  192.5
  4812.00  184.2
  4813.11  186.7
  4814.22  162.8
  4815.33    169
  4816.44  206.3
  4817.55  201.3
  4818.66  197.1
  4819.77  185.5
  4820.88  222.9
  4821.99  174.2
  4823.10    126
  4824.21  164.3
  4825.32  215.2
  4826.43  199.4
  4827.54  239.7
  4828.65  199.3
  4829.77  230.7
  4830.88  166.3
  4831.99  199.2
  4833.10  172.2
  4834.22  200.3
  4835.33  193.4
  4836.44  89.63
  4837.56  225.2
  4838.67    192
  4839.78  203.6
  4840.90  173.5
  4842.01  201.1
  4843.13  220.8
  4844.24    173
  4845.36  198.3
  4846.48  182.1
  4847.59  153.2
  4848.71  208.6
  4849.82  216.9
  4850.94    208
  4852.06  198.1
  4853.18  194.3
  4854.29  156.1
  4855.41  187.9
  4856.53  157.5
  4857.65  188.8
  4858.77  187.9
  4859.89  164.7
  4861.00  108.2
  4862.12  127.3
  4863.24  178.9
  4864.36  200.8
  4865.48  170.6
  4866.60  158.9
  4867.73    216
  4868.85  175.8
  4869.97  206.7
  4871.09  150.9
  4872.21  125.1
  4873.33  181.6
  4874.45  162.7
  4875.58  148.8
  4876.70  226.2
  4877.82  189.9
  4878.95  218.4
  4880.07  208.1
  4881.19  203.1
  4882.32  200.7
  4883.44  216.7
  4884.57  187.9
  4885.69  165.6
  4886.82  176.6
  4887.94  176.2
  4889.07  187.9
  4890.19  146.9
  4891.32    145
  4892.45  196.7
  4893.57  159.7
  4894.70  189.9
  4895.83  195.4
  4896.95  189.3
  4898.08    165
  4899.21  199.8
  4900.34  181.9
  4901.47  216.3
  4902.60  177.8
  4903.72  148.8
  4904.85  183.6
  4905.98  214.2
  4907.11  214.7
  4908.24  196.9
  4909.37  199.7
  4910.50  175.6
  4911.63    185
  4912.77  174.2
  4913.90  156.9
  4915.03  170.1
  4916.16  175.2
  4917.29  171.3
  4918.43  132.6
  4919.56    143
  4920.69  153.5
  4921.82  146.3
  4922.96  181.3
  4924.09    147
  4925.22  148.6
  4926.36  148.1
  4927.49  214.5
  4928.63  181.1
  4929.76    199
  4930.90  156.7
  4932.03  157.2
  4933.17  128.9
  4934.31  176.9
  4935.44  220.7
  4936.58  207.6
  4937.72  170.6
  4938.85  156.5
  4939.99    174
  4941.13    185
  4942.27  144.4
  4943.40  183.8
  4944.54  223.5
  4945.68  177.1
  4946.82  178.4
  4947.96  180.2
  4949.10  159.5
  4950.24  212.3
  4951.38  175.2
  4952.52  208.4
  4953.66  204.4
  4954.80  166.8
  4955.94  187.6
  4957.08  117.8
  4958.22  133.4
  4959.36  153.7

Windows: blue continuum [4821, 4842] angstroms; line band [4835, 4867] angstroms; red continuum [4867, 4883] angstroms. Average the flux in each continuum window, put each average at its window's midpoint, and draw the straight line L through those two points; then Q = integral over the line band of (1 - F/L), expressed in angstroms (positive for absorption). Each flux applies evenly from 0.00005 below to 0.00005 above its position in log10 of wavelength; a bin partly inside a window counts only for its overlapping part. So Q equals 1.3 angstroms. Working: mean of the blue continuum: 188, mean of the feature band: 180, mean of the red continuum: 187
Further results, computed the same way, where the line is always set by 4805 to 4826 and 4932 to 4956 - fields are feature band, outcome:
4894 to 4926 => 0.9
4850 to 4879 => 0.8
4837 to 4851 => -1.2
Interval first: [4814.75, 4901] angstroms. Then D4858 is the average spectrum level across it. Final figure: 184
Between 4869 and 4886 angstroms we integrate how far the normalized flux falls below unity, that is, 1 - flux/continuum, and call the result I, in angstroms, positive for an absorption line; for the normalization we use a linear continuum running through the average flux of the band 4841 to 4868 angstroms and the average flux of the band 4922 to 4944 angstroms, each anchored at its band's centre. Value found -0.7 angstroms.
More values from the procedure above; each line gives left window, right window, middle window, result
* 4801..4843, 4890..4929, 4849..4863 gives 0.5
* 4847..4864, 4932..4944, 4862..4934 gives -0.9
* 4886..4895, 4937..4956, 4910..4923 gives 1.0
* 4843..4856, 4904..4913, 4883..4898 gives 1.0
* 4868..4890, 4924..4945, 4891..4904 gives 0.0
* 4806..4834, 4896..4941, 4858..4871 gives 0.7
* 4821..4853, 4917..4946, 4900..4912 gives -1.0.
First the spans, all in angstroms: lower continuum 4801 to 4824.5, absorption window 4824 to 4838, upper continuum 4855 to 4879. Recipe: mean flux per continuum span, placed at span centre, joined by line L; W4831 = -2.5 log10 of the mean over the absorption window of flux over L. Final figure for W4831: -0.08 mag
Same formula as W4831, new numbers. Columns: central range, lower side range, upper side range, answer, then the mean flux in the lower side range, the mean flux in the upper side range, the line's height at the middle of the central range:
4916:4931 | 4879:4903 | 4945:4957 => 0.12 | 186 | 183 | 184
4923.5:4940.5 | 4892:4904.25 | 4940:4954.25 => 0.08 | 184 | 186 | 185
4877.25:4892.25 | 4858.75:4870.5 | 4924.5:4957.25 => -0.08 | 172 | 178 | 173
